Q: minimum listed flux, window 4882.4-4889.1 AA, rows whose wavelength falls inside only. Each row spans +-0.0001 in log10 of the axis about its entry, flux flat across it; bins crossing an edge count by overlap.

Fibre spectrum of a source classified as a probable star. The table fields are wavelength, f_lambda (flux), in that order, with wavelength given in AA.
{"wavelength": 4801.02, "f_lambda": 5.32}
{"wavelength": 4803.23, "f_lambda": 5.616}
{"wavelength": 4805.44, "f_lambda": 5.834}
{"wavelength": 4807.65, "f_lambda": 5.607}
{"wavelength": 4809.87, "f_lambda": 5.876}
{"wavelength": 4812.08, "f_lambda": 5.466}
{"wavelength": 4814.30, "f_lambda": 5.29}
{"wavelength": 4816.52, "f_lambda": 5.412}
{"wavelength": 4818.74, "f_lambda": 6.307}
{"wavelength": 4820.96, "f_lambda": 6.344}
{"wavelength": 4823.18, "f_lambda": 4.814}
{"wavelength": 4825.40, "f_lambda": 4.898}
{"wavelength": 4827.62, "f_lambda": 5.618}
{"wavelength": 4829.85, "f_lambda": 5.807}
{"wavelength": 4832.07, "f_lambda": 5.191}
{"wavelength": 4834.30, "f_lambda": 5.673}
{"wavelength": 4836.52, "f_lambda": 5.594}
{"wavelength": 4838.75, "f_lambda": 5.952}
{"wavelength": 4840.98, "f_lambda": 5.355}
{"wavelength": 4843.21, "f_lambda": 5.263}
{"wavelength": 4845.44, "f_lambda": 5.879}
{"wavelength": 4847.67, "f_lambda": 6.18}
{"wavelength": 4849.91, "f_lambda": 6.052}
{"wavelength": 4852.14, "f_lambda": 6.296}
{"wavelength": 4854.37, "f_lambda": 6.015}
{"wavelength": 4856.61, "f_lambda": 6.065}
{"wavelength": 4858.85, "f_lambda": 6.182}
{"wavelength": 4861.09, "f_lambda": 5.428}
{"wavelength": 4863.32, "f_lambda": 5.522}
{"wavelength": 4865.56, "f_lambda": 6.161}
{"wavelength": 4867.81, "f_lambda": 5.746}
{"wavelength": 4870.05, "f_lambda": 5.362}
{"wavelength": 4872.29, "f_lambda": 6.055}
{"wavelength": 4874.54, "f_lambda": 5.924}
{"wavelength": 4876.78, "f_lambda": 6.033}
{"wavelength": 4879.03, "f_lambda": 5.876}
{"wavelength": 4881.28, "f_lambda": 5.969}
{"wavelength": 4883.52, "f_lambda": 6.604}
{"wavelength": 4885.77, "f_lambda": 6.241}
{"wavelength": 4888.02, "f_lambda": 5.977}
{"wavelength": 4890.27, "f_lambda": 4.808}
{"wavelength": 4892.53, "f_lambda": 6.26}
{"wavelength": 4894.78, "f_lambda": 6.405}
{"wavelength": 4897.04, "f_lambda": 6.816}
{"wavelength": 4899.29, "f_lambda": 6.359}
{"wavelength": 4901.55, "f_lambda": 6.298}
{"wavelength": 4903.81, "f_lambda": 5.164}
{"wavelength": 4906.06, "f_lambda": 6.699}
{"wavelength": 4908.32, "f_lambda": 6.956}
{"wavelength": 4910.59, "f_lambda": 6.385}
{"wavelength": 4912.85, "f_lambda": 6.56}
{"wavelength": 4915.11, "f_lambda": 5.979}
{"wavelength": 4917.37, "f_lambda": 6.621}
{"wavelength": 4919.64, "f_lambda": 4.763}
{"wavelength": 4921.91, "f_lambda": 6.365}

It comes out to 5.977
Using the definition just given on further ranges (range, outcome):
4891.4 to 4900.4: 6.26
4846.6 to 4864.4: 5.428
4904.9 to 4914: 6.385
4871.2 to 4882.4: 5.876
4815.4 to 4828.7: 4.814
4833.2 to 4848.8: 5.263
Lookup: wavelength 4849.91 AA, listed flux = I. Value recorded 6.052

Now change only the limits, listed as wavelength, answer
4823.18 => 4.814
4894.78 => 6.405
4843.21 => 5.263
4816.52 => 5.412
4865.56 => 6.161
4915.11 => 5.979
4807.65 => 5.607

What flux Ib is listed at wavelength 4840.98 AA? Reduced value 5.355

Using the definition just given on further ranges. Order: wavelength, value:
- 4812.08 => 5.466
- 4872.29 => 6.055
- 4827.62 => 5.618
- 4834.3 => 5.673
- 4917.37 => 6.621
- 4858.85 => 6.182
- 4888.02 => 5.977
